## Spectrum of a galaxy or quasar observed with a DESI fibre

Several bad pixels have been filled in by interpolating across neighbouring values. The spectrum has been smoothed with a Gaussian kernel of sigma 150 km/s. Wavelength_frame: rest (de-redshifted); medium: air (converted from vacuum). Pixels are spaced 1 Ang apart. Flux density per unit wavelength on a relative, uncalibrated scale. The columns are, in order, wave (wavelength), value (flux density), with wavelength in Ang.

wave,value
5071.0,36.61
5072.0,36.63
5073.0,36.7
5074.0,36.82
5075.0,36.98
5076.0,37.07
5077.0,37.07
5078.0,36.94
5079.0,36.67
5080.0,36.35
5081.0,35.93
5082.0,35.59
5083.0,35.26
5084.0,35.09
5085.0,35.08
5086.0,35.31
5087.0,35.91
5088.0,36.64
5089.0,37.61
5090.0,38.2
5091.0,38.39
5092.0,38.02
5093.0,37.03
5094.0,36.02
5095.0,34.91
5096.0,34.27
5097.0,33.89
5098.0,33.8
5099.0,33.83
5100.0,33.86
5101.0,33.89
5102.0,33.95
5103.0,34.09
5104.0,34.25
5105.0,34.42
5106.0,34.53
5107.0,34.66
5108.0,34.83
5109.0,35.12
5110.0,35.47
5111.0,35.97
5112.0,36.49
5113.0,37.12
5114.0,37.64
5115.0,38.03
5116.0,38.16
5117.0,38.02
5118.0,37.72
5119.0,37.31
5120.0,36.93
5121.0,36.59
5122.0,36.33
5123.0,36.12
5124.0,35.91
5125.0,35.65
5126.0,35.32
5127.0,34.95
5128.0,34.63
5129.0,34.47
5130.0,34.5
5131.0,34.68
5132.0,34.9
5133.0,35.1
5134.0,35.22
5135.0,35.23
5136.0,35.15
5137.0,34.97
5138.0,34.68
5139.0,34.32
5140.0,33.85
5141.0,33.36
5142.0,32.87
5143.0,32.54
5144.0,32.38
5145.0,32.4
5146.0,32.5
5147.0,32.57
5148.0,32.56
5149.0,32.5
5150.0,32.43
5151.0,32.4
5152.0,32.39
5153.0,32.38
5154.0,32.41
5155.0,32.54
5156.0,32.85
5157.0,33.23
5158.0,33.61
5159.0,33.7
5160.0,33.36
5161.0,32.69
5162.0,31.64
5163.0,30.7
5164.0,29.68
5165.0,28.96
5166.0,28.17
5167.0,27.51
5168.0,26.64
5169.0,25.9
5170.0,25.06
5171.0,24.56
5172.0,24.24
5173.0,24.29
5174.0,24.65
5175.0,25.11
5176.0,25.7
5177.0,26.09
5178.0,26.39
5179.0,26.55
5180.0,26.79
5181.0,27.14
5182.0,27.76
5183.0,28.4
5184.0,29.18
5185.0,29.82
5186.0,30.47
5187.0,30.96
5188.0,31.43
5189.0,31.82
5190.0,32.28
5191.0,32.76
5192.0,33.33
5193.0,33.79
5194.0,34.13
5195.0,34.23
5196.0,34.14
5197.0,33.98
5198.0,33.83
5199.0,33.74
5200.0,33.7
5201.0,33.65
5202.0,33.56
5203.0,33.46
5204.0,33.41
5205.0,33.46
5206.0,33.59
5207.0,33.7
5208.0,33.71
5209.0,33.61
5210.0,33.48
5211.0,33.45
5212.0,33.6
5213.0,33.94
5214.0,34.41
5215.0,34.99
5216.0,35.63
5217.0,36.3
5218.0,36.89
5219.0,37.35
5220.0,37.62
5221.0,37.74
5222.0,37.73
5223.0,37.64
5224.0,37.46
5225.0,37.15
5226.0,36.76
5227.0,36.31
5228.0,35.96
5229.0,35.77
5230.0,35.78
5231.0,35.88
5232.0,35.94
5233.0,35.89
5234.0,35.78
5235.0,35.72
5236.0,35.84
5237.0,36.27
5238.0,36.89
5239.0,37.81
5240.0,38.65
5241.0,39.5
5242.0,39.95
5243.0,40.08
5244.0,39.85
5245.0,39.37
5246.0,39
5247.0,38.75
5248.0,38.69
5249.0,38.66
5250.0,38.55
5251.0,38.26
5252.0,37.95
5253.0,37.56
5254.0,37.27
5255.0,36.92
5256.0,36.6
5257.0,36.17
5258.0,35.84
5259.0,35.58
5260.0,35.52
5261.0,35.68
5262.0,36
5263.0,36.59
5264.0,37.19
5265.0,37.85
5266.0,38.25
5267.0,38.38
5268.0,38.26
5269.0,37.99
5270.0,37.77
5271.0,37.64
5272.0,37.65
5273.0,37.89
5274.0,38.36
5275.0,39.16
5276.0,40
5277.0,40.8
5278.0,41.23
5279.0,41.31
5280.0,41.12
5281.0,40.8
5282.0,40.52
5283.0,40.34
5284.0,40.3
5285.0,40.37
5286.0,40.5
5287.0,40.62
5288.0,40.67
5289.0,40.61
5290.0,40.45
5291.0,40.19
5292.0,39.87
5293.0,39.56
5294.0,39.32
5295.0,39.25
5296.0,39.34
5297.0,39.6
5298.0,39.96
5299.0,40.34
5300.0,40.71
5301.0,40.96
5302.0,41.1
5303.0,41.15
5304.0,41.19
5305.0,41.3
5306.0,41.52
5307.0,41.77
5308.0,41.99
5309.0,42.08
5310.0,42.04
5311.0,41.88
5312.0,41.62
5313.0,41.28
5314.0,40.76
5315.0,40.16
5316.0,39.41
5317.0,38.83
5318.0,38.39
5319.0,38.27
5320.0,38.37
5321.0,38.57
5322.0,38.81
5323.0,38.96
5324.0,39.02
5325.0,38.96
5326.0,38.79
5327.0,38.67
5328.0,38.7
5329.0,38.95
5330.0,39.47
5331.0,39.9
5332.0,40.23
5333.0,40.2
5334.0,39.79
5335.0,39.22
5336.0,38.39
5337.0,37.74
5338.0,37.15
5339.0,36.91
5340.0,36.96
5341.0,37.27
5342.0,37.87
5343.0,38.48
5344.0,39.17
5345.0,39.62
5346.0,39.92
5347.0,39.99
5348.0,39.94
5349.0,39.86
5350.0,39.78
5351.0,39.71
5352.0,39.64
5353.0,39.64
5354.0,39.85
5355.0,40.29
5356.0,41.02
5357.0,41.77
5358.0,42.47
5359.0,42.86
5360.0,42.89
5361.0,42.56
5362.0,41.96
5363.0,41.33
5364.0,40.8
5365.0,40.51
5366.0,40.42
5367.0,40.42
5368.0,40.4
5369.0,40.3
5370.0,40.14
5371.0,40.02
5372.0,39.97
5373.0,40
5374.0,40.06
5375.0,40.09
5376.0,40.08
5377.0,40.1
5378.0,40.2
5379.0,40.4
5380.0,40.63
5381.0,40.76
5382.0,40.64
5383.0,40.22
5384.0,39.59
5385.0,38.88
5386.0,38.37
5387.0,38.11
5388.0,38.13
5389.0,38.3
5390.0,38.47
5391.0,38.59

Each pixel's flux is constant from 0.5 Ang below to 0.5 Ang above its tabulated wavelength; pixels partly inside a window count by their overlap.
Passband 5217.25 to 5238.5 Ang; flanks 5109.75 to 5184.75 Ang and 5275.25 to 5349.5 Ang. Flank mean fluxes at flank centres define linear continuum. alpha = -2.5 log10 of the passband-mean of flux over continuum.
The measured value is -0.02 mag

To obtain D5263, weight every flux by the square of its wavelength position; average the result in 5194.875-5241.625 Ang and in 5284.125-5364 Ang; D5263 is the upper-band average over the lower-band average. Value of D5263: 1.2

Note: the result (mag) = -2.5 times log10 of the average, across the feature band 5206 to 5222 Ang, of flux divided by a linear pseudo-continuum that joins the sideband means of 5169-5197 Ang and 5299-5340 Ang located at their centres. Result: -0.12 mag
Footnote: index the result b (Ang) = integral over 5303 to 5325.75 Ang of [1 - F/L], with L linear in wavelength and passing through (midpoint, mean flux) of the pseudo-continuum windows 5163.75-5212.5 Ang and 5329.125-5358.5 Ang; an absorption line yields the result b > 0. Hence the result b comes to -1.6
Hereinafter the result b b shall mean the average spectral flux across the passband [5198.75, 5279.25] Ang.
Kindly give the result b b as 36.8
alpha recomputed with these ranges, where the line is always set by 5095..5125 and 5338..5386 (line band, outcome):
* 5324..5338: 0.01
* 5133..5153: 0.09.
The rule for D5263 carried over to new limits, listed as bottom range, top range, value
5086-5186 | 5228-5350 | 1.25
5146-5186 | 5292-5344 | 1.43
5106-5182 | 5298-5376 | 1.33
